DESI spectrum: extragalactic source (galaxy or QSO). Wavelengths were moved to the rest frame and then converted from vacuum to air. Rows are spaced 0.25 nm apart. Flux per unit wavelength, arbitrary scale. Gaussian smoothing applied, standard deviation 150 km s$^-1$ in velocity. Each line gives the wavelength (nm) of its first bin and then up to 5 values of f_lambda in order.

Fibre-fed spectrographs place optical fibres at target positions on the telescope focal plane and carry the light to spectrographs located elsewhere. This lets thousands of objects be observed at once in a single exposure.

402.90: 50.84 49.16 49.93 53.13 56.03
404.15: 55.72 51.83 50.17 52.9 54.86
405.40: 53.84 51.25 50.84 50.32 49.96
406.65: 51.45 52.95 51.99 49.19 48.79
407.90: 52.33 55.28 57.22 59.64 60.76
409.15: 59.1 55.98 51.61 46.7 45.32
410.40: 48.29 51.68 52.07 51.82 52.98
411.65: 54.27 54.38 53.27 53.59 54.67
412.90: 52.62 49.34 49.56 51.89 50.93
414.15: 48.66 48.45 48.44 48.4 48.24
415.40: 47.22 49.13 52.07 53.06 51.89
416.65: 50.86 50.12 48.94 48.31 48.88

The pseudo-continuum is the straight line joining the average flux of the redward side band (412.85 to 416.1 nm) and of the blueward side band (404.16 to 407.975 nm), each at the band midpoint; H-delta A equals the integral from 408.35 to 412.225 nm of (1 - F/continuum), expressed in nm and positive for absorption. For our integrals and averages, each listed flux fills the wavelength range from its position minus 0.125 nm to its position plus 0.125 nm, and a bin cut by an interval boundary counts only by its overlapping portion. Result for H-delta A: -0.21 nm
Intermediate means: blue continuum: 51.6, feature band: 53.4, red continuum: 49.6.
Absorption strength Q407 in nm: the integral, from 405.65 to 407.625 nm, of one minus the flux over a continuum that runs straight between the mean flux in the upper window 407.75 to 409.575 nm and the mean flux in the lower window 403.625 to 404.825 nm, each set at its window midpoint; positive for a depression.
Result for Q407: 0.16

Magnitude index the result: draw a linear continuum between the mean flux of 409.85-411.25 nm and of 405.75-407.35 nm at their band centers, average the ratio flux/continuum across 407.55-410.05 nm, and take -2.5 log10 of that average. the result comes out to -0.094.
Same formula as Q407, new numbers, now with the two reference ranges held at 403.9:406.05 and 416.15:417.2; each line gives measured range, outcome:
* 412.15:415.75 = 0.08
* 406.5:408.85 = -0.05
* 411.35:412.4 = -0.04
